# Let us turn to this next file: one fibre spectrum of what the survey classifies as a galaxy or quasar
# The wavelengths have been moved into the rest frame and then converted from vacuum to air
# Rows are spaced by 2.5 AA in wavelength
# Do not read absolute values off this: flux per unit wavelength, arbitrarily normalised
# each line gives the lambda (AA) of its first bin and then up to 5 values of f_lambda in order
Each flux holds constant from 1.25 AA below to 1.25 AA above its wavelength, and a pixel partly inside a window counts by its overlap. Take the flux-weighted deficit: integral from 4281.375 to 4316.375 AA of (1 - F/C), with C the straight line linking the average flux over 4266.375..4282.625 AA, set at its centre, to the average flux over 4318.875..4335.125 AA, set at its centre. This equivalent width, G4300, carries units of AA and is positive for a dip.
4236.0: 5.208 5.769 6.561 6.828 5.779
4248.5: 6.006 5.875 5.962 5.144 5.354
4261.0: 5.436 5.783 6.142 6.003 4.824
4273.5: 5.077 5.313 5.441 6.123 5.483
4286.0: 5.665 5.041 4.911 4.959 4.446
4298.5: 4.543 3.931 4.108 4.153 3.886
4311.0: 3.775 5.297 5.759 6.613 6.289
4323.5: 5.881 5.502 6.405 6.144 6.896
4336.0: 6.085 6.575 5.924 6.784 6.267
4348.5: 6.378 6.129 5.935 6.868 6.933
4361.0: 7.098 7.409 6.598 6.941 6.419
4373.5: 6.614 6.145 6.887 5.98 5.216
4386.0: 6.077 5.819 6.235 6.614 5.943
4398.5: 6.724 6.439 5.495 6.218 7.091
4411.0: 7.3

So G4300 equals 6.6 AA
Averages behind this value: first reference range 5.5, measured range 4.72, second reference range 6.21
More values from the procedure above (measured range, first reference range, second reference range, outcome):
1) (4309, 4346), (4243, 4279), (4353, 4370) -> 2.84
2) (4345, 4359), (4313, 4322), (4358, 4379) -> 0.31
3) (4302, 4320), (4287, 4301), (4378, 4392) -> 0.58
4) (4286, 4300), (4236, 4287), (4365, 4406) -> 2.41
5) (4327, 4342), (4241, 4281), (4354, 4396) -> -0.33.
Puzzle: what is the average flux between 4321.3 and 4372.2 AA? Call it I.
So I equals 6.46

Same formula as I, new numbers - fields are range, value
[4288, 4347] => 5.43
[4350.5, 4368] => 6.74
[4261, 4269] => 5.89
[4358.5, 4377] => 6.77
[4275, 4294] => 5.38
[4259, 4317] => 5.05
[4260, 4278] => 5.51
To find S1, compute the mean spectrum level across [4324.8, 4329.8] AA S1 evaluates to 5.96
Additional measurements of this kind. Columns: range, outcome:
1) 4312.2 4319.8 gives 5.88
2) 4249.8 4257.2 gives 5.66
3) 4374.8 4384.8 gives 6.06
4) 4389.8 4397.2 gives 6.27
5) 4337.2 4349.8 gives 6.38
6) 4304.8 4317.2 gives 4.57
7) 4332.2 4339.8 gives 6.51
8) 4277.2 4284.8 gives 5.68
